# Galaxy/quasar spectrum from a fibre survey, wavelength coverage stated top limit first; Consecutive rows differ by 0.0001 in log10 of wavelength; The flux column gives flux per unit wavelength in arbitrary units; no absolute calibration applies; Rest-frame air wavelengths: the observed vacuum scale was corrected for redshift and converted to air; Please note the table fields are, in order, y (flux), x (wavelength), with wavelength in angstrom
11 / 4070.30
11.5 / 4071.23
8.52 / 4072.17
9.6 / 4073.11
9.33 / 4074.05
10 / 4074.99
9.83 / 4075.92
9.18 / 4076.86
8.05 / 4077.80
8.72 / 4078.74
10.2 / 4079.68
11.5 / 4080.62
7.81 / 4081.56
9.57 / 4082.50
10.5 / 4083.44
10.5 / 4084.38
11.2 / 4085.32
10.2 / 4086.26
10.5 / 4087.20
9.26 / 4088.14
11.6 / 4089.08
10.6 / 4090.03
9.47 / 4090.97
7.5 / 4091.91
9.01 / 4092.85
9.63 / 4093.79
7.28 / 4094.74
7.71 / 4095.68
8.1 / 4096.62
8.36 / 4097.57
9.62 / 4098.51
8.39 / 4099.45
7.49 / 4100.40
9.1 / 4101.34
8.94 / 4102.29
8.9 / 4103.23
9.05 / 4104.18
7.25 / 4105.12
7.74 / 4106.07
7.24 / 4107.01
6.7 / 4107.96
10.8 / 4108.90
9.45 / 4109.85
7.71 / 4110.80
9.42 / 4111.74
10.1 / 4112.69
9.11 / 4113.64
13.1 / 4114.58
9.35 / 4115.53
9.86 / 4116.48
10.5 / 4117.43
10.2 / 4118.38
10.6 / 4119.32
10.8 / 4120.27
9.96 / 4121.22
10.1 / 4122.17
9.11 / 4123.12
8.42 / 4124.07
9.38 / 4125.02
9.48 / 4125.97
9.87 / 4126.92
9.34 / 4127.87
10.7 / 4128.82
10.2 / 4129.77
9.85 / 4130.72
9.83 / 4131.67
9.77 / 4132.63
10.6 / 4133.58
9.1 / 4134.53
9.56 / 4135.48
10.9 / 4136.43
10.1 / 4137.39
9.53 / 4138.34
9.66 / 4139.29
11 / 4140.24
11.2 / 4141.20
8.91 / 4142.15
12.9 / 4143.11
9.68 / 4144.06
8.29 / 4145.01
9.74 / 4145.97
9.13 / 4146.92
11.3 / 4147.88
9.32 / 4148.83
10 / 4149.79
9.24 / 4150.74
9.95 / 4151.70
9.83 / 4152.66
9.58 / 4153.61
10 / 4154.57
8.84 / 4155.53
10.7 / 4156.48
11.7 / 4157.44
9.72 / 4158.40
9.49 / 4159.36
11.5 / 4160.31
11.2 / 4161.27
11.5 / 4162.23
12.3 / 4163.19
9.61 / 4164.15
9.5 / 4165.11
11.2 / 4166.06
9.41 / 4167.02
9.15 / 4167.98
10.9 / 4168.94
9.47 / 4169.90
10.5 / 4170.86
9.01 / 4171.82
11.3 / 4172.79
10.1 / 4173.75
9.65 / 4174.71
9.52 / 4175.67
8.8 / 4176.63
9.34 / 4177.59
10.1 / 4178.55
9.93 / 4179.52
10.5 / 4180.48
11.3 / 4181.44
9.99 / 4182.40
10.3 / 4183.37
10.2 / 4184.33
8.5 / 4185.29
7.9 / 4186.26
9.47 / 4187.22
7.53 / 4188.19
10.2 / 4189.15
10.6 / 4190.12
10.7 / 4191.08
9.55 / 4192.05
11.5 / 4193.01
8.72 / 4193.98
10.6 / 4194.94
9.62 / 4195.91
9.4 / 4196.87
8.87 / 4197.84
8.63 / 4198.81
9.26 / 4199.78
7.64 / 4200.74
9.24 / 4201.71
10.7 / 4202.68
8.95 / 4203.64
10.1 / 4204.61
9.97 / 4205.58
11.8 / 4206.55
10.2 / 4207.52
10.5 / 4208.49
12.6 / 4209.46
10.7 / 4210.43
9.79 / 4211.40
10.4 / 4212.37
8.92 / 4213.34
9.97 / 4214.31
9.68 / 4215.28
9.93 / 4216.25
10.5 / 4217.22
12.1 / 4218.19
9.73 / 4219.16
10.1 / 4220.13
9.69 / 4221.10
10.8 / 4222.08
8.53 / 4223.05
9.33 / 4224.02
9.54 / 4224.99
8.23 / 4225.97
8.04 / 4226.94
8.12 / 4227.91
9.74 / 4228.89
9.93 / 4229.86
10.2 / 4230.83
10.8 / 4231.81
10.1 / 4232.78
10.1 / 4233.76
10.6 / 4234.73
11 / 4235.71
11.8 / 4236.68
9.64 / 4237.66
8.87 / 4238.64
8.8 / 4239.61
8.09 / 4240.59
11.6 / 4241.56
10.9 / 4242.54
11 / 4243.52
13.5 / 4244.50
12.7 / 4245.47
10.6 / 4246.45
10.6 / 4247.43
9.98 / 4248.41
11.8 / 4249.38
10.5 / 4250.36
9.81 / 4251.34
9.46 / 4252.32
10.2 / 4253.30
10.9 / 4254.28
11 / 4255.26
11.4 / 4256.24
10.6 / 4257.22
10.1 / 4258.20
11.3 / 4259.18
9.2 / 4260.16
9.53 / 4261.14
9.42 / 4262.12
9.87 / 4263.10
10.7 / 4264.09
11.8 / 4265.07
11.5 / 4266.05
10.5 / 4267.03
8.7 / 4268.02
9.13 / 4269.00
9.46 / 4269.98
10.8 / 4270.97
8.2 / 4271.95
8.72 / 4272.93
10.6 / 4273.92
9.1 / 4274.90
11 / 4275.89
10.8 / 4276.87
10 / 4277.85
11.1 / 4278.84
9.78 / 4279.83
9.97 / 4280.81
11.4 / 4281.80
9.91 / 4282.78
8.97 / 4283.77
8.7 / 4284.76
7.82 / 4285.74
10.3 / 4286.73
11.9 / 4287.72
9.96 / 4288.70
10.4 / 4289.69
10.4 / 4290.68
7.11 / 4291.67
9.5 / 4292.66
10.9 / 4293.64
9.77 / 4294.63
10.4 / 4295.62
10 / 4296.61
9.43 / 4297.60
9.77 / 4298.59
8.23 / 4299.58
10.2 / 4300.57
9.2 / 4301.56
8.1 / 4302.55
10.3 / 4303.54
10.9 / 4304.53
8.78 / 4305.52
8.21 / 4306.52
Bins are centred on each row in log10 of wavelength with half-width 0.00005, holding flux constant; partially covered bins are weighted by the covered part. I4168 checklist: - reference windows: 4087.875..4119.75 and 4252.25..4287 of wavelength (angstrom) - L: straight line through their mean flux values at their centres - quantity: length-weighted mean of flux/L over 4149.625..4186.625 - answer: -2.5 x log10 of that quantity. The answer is -0.07 mag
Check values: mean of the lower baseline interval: 9.09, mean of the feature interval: 10.1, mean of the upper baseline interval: 10.1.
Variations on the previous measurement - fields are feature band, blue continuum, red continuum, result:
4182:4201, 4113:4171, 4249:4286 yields 0.069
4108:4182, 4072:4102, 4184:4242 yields -0.052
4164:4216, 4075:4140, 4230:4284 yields 0.010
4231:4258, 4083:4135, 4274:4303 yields -0.094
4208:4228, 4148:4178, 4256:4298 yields 0.016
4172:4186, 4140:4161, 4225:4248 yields 0.024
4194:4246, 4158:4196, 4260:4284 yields 0.000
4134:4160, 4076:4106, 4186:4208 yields -0.064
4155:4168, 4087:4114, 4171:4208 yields -0.111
